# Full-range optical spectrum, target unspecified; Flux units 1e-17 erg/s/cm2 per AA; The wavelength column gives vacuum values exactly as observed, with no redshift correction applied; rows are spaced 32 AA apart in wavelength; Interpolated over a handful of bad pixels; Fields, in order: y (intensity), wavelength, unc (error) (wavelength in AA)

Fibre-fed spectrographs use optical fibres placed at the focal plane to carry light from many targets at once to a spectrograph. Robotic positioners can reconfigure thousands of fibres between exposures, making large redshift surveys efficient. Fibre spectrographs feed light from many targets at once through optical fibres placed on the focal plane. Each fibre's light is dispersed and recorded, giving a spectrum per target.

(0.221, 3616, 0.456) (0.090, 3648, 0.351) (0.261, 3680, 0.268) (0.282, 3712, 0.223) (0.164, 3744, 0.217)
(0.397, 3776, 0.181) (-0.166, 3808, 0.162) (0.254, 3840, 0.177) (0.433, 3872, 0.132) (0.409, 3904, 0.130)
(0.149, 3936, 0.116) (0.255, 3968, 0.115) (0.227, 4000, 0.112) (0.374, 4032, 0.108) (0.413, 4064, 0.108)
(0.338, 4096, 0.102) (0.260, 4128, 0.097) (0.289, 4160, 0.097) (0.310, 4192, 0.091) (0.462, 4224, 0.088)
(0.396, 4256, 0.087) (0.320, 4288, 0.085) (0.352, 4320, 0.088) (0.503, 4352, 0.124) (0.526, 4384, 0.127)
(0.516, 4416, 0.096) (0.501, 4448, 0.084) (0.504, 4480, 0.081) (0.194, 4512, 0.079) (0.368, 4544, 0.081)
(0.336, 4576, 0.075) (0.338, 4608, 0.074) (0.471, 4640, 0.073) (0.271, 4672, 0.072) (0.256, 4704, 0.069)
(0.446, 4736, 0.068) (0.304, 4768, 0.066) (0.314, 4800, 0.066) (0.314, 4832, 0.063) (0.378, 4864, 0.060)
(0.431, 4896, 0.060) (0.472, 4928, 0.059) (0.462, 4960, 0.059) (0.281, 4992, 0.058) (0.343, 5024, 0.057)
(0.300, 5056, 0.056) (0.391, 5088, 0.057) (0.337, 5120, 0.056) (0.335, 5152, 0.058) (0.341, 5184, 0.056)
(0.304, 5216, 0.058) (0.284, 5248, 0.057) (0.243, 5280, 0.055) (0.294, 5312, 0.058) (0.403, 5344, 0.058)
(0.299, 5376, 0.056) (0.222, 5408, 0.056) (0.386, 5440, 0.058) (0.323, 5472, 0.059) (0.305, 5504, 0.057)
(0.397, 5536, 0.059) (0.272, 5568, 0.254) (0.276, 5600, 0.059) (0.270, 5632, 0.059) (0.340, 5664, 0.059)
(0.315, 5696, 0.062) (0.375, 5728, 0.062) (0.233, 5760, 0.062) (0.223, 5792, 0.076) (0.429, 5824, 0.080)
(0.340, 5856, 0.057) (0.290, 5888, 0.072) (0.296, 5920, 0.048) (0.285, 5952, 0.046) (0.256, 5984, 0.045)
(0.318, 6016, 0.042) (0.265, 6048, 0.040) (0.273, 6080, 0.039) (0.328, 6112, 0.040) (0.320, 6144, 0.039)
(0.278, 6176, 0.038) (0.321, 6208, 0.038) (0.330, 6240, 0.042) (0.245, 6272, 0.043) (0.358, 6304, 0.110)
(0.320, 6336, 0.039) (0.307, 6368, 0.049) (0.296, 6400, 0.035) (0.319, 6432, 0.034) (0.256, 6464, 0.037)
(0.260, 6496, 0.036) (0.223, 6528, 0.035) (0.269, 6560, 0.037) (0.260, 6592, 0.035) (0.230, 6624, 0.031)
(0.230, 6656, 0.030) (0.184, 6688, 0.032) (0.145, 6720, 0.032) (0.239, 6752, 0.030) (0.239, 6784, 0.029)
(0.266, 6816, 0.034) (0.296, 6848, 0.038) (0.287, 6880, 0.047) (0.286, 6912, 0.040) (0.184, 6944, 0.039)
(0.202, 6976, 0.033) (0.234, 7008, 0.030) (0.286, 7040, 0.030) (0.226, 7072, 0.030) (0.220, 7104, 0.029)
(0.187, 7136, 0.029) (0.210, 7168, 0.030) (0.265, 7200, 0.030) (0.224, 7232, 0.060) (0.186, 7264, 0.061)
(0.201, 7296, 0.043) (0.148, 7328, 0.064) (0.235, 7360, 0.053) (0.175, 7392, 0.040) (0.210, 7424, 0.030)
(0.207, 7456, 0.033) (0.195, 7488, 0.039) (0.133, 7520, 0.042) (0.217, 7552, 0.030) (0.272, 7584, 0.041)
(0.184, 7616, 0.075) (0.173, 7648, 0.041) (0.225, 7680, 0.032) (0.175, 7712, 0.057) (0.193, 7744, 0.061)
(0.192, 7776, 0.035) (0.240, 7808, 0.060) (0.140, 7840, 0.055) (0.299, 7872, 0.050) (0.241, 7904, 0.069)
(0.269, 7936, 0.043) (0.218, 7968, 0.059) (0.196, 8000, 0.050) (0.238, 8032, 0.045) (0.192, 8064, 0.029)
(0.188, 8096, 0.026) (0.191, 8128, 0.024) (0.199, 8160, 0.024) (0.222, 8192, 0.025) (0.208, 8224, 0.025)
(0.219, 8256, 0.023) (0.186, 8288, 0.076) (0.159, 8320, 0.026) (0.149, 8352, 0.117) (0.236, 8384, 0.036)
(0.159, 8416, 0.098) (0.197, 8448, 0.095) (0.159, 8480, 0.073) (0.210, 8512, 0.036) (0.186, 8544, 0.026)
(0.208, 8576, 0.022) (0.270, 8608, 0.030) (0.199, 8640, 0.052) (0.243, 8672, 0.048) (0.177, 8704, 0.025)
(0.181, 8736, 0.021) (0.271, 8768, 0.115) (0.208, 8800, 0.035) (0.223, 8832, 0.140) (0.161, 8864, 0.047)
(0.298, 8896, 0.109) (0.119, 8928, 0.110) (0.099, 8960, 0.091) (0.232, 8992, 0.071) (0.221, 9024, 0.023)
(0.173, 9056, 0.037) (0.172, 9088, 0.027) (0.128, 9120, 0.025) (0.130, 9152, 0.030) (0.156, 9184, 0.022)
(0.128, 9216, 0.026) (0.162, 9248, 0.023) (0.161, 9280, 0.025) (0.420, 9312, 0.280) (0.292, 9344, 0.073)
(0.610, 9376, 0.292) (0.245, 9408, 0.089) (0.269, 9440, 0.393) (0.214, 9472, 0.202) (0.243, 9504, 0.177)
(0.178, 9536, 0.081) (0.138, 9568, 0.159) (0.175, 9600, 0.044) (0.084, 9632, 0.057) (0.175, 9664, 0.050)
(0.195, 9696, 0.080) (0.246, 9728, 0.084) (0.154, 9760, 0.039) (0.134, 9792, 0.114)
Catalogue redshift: 0.049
